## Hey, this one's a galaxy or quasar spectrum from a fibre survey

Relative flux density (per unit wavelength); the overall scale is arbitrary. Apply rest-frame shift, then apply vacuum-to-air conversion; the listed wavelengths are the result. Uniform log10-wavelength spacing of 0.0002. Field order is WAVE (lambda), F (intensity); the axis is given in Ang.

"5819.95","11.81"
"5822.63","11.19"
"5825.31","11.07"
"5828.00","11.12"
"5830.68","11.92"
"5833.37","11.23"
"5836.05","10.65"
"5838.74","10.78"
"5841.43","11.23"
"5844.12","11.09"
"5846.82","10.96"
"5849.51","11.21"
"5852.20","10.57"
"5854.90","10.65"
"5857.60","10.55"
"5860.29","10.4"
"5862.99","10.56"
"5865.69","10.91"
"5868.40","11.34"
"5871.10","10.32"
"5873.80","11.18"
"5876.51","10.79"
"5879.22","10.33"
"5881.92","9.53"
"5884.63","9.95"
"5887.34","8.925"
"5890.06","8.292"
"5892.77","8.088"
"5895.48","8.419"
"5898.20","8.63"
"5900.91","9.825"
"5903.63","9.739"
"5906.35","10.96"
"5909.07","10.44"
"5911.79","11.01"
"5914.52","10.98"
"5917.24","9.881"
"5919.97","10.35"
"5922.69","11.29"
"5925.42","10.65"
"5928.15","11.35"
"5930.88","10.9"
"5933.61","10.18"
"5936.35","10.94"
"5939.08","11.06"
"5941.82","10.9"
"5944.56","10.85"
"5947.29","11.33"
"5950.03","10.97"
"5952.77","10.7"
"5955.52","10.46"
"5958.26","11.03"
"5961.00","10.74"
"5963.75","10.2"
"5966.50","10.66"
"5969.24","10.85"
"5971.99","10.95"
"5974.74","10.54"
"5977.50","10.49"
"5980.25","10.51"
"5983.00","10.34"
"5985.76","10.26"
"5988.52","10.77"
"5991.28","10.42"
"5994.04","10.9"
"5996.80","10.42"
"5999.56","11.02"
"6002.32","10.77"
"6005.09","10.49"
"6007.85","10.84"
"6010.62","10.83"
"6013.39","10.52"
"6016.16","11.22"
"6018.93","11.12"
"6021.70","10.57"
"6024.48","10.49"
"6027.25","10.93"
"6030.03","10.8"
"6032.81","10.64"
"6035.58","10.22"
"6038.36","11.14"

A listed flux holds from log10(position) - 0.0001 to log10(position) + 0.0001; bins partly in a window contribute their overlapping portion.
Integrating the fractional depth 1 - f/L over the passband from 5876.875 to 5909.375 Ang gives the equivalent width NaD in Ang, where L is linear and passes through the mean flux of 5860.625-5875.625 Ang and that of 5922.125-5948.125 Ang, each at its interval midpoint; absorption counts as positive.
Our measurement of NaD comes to 4.3 Ang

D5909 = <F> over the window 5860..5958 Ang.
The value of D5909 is 10.4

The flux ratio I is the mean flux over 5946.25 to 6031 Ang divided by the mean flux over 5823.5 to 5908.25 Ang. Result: 1.03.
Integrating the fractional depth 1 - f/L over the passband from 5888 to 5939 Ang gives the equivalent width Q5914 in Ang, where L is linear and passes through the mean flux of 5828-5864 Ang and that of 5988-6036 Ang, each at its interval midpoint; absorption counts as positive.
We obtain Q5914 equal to 3.4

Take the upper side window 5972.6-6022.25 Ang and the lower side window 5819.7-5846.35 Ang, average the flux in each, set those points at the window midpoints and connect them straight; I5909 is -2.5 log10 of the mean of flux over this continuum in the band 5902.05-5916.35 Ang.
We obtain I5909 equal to 0.04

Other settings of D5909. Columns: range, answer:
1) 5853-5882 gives 10.6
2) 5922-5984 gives 10.8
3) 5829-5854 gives 11.1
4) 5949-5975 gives 10.7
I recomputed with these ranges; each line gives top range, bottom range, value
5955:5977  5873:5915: 1.09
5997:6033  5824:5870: 0.98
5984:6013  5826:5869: 0.97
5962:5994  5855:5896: 1.05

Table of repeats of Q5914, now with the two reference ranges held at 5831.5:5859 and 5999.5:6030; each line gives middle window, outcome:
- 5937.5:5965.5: 0.0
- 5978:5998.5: 0.5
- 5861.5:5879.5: 0.2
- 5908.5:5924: 0.3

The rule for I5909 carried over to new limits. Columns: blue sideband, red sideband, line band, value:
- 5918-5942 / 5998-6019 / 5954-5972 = 0.015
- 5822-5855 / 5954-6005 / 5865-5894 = 0.103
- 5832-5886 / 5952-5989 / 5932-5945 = -0.015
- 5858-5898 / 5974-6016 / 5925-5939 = -0.062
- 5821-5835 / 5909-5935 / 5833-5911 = 0.080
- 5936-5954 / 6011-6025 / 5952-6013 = 0.024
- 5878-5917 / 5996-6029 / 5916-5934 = -0.080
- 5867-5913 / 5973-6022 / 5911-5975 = -0.054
